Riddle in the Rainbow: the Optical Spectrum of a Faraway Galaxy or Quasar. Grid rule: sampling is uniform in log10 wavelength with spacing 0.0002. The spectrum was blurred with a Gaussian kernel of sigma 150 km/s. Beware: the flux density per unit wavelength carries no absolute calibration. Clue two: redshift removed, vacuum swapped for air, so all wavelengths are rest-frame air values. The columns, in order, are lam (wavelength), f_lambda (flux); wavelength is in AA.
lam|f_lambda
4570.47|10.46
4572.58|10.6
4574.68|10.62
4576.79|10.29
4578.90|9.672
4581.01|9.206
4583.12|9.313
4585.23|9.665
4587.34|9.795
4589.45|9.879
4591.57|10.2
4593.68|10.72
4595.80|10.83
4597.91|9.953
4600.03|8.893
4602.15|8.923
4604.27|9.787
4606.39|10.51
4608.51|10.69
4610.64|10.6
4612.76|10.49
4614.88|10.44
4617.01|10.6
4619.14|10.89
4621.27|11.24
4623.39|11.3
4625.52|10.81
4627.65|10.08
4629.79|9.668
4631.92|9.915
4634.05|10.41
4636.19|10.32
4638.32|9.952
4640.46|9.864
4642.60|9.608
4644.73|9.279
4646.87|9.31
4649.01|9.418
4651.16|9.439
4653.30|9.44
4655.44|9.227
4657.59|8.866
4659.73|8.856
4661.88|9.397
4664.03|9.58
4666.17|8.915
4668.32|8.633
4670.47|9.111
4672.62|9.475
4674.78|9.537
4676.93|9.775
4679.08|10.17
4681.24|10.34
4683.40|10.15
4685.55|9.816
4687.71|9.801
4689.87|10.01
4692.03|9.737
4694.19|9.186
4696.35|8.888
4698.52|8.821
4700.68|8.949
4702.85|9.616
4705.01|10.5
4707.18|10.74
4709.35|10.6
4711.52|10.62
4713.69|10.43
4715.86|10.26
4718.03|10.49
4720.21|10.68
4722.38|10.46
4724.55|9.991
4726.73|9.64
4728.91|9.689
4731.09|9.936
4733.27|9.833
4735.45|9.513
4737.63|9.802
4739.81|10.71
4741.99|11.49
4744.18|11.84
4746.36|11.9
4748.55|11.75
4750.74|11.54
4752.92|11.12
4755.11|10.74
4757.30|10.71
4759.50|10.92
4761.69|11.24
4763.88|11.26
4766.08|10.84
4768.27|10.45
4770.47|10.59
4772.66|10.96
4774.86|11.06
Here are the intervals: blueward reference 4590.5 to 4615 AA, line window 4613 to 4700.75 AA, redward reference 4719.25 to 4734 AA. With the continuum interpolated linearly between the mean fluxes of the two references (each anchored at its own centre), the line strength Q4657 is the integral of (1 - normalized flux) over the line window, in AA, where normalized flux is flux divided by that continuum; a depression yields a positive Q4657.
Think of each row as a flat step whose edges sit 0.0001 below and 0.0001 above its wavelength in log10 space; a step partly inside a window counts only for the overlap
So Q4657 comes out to 3.07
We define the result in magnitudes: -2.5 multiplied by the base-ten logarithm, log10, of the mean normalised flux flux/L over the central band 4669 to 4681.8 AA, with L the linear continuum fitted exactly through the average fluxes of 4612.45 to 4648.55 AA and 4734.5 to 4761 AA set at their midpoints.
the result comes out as 0.09 mag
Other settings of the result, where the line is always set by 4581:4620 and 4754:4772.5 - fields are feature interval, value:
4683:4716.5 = 0.072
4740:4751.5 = -0.083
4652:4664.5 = 0.127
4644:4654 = 0.104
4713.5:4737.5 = 0.064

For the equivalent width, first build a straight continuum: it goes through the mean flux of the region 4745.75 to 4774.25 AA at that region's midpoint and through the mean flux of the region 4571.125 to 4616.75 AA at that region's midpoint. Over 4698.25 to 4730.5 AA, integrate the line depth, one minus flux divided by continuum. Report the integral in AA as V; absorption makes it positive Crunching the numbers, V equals 1.97 AA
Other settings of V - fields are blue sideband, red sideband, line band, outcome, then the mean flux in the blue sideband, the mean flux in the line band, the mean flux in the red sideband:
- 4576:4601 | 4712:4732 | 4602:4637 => -1.7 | 9.87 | 10.4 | 10.2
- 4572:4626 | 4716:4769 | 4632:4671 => 3.6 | 10.2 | 9.44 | 10.7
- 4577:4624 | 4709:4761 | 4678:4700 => 1.6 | 10.2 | 9.68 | 10.6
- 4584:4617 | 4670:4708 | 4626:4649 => 0.2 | 10.1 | 9.85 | 9.7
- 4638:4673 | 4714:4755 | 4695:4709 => 0.6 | 9.3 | 9.63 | 10.6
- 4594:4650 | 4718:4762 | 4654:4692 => 3.1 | 10.2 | 9.52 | 10.7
